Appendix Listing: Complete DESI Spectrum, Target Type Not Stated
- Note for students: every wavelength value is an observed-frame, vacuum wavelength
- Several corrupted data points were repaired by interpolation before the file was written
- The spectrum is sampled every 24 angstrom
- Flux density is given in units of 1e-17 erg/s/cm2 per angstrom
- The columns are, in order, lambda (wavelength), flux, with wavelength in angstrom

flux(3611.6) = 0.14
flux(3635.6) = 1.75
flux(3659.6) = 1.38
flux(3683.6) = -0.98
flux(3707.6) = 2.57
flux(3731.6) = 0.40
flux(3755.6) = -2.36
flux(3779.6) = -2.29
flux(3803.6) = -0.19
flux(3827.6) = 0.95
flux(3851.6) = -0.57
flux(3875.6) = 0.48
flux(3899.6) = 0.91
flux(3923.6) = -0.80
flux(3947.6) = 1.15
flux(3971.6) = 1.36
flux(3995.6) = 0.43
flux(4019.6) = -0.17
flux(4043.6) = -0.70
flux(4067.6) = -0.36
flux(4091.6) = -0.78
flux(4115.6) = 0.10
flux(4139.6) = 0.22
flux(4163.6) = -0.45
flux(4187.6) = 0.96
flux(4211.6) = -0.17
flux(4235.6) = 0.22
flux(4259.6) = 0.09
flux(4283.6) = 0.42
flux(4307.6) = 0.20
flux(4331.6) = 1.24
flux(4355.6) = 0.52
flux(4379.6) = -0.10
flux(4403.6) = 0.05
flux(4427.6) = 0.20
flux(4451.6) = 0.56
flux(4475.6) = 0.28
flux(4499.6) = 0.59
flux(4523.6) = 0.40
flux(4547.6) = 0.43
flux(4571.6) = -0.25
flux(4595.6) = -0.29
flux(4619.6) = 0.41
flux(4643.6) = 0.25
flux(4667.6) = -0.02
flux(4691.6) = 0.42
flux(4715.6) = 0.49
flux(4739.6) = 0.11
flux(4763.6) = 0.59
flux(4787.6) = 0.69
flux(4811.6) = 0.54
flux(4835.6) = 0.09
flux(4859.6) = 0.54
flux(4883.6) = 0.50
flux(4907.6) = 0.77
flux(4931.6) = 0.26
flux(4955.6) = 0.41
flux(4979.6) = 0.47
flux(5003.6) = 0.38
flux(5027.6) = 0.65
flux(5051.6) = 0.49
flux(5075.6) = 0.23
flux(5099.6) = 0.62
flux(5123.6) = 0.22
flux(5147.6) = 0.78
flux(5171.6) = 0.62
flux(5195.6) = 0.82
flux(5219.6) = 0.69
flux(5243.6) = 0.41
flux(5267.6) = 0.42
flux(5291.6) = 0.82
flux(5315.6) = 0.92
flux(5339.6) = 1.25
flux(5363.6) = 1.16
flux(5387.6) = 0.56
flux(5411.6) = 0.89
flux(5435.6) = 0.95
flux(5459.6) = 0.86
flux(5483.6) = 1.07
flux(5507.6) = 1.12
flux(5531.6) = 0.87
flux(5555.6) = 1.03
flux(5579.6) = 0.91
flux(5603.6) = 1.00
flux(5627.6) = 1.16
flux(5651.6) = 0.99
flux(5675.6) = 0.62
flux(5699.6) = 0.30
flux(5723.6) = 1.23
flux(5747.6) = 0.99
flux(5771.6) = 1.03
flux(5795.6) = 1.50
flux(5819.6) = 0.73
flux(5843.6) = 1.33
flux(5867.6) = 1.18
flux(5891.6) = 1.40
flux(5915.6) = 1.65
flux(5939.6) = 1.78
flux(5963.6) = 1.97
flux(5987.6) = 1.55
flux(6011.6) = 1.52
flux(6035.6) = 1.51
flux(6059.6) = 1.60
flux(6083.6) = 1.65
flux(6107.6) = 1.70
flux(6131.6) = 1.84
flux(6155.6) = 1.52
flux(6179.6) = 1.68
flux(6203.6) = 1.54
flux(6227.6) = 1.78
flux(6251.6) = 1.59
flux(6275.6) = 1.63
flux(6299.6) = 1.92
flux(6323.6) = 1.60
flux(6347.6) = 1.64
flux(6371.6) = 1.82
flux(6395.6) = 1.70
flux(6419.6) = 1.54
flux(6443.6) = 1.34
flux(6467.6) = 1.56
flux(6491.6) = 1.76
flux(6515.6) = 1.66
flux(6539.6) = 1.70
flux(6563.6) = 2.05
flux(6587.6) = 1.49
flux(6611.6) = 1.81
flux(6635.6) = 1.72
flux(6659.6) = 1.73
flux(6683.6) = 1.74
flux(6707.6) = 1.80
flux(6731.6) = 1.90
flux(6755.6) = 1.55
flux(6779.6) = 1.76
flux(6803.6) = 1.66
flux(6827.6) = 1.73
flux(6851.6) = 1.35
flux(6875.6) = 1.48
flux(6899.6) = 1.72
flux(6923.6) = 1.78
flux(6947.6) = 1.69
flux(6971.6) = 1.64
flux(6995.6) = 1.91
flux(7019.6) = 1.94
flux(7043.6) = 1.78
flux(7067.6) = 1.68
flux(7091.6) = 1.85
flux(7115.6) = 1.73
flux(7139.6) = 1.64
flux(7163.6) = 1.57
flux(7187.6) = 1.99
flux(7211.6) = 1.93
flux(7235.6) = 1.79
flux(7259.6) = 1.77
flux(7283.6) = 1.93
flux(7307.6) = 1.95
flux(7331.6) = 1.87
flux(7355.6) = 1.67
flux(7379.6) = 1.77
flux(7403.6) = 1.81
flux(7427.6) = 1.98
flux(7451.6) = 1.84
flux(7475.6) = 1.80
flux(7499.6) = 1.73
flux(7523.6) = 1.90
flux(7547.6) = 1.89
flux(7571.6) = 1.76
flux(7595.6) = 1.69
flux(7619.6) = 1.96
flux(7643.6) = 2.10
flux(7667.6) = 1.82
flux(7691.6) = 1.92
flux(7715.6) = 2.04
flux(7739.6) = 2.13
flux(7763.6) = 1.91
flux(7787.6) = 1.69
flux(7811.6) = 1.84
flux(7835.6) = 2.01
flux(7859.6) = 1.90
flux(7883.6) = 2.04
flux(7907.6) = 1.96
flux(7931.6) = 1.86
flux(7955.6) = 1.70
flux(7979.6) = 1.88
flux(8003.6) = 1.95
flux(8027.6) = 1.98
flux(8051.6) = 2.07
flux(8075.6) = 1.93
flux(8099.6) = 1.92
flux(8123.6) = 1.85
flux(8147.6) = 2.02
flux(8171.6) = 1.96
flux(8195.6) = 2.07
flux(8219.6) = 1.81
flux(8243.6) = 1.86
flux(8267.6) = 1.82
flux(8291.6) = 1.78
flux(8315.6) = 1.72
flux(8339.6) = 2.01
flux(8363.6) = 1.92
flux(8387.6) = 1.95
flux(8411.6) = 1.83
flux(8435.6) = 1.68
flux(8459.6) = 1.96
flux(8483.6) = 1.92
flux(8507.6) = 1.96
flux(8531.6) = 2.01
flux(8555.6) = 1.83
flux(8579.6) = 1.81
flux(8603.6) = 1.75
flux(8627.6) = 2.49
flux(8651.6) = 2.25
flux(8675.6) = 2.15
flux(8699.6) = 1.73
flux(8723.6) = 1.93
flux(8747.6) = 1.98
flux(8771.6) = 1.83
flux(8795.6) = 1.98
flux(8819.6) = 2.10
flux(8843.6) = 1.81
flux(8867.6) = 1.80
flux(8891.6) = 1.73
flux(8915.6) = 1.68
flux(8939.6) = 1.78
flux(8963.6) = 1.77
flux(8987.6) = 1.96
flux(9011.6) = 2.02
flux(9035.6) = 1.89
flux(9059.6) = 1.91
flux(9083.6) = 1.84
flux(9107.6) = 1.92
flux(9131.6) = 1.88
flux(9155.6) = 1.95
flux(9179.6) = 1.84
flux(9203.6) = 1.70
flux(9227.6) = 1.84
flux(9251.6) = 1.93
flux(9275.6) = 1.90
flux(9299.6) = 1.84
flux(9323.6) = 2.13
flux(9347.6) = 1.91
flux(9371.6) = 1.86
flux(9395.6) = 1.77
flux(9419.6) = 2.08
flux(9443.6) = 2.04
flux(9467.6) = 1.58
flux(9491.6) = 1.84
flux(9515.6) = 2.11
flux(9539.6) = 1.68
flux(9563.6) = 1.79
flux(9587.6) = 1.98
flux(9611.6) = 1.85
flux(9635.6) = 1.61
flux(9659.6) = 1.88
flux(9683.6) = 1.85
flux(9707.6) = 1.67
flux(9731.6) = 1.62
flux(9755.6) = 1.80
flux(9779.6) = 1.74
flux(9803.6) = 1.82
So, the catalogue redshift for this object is 0.323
